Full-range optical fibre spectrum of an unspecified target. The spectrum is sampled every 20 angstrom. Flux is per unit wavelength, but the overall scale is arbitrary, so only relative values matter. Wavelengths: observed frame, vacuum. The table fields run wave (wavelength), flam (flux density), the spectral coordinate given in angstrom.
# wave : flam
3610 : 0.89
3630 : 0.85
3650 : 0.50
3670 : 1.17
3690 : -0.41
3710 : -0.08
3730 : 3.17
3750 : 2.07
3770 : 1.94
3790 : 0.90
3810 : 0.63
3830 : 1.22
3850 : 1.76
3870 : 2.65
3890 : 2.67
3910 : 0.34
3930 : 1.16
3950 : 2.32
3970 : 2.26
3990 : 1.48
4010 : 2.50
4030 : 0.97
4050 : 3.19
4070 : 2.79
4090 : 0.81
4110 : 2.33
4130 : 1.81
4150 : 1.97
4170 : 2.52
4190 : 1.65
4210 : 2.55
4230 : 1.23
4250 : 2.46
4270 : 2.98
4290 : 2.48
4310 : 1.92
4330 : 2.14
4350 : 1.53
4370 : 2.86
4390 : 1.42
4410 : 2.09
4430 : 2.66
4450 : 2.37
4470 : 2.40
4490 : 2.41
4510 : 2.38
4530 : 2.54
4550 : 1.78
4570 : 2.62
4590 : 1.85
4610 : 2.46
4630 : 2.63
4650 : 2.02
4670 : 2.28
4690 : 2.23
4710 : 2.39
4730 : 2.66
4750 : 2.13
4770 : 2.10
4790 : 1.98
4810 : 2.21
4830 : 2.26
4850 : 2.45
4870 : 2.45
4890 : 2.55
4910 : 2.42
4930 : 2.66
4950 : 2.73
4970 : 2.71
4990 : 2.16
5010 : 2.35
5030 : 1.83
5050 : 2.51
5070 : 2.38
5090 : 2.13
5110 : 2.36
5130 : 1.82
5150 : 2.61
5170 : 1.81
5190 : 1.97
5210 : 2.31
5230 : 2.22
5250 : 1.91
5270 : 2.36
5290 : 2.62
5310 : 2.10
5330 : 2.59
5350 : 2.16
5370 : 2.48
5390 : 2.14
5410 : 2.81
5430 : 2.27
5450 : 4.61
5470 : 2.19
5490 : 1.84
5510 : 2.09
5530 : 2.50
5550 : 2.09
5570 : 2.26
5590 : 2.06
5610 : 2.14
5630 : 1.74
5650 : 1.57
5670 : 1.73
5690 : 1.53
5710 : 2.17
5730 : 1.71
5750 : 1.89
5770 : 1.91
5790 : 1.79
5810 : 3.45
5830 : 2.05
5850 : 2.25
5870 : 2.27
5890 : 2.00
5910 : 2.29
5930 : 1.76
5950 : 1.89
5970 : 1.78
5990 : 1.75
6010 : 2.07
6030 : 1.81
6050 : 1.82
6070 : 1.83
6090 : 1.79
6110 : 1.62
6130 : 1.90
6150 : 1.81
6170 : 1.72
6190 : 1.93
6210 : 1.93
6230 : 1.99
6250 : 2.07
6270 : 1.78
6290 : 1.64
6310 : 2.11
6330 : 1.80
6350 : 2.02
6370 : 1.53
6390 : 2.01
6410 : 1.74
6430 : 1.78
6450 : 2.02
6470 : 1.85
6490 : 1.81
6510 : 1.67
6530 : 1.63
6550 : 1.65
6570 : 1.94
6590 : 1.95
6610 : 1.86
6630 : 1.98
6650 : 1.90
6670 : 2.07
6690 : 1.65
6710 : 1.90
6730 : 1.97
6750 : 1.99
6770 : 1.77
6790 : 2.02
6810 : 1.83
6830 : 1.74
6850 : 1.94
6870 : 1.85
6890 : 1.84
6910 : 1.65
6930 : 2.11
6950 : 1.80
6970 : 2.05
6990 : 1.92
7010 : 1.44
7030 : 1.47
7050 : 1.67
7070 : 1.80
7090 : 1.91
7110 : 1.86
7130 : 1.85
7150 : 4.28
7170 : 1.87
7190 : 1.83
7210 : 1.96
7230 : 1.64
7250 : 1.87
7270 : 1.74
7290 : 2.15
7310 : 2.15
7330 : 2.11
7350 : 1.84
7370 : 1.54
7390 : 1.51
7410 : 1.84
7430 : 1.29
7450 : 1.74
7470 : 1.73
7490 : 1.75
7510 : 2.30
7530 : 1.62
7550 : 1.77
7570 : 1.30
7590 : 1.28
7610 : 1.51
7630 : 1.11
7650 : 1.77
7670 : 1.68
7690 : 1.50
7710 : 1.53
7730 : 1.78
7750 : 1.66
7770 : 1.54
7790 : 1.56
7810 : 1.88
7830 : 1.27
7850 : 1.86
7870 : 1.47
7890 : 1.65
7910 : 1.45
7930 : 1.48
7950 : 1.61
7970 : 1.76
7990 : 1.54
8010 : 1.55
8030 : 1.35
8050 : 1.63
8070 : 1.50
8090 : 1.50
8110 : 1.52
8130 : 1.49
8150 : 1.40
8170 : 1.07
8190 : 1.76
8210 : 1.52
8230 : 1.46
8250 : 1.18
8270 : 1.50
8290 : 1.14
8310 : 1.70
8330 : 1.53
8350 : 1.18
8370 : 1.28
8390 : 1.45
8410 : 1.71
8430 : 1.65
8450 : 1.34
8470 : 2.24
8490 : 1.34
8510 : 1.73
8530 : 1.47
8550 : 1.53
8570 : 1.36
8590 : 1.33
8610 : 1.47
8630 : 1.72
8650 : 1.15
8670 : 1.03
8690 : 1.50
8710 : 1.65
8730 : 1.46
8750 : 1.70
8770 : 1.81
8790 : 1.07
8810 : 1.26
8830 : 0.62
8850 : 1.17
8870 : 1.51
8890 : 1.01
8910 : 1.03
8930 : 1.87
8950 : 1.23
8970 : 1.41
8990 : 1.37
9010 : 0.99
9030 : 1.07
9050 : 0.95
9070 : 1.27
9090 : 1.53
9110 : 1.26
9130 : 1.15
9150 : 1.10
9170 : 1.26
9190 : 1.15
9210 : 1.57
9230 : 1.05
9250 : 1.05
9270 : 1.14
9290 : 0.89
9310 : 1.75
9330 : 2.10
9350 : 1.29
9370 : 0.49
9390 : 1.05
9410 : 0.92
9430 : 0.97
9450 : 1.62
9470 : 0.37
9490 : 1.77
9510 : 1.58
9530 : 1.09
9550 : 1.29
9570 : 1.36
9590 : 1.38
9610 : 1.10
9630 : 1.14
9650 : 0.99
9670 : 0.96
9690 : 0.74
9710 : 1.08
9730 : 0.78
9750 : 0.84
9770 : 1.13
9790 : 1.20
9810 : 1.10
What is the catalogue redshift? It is 0.09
